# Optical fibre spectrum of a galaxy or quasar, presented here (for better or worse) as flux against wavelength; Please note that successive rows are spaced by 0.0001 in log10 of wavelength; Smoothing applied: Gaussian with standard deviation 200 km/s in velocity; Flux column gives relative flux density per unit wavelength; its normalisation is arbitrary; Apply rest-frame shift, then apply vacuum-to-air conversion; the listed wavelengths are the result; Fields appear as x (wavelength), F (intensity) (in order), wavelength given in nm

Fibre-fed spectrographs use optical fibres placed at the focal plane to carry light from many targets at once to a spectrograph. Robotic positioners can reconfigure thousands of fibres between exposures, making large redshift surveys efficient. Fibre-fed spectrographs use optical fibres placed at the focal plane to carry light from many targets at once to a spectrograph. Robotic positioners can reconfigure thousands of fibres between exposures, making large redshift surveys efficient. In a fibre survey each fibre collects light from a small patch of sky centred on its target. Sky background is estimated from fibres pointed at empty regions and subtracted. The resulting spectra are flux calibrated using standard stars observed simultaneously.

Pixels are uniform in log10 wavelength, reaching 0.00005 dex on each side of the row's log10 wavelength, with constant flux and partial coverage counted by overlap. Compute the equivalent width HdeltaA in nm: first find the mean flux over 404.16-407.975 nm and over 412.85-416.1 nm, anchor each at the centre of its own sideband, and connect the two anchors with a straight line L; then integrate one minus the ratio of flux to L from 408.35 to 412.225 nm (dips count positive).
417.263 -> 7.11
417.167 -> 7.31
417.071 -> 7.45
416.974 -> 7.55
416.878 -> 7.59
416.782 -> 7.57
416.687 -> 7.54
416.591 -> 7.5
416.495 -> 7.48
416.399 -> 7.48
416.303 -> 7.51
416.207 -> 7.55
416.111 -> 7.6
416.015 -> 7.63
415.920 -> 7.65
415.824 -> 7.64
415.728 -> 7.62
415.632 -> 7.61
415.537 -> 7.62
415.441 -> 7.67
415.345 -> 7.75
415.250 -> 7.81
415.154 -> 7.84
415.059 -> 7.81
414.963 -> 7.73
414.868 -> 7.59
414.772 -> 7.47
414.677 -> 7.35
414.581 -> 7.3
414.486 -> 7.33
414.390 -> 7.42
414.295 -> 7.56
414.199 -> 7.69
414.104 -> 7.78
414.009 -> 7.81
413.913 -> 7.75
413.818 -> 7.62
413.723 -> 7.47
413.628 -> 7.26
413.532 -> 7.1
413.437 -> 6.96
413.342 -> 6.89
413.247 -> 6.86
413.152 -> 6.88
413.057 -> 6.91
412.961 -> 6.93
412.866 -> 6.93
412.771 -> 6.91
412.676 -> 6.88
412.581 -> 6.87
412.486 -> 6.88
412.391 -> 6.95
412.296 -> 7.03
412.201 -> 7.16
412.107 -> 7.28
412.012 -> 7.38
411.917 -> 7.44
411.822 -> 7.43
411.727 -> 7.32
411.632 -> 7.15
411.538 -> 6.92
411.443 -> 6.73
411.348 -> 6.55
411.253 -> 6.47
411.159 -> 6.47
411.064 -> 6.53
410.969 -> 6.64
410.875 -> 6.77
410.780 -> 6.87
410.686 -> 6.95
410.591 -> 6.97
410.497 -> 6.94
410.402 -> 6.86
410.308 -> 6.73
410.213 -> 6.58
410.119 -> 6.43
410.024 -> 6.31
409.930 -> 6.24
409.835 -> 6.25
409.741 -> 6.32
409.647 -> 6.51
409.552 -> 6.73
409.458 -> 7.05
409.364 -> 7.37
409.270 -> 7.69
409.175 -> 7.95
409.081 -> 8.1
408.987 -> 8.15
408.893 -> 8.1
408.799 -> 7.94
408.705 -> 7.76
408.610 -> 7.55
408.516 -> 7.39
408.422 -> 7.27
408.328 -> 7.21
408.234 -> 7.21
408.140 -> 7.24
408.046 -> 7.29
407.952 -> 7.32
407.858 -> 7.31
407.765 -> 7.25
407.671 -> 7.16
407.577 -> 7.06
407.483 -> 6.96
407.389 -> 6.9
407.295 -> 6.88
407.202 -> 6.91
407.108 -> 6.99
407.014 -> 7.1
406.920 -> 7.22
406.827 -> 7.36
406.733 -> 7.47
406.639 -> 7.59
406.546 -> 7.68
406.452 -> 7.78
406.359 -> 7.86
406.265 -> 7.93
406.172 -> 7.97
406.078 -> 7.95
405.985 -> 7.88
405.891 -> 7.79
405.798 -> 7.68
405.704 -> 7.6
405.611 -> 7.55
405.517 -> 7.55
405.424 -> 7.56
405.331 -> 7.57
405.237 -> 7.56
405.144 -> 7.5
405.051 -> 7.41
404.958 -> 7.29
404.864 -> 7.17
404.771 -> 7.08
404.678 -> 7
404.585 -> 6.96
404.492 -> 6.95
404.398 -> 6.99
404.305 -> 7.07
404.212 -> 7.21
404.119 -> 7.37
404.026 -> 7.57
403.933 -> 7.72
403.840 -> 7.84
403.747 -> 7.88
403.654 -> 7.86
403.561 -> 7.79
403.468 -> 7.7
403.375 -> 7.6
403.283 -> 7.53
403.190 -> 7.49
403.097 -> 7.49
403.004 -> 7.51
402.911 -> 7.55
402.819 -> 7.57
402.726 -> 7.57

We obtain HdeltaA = 0.19 nm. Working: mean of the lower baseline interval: 7.37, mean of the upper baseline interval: 7.46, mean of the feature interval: 7.05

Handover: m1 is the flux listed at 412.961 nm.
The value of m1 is 6.93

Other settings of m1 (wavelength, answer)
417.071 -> 7.45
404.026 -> 7.57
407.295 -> 6.88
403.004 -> 7.51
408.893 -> 8.1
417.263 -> 7.11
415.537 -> 7.62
